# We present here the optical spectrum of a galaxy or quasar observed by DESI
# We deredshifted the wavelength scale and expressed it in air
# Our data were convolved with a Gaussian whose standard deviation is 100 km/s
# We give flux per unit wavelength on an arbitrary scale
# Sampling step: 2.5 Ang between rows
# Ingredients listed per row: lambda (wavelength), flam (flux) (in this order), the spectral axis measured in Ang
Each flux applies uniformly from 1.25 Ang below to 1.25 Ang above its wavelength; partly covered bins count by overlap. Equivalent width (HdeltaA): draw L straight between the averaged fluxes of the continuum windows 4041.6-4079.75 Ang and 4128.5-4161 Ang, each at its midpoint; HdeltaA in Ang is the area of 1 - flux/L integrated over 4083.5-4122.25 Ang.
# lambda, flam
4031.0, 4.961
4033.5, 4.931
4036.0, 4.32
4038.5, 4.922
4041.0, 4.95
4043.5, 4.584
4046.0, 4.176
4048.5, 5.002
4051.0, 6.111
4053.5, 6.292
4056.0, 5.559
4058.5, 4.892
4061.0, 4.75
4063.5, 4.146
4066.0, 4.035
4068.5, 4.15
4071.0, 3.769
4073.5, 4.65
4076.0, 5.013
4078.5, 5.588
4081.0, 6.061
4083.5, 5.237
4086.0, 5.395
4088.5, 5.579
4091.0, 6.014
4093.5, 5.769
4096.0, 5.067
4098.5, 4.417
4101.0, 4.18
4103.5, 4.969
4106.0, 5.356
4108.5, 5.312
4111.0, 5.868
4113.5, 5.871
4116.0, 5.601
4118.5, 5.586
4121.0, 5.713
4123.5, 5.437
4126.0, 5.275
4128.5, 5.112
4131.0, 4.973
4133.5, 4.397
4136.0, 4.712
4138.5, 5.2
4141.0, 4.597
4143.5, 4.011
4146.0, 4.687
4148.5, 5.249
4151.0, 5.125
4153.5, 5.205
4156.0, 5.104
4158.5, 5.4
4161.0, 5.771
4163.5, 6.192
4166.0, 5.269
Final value -3.8 Ang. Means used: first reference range 4.85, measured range 5.38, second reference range 4.93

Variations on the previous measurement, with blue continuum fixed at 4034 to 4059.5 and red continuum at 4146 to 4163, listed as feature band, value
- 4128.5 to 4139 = 0.86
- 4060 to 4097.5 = 0.98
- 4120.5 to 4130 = -0.19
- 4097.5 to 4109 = 0.82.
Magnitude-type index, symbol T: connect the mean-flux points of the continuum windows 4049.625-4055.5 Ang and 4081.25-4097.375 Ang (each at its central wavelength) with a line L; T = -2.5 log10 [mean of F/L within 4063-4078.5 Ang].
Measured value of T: 0.30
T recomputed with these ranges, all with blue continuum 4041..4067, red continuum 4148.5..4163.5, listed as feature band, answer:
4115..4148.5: 0.05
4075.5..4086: -0.09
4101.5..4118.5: -0.05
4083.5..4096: -0.10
